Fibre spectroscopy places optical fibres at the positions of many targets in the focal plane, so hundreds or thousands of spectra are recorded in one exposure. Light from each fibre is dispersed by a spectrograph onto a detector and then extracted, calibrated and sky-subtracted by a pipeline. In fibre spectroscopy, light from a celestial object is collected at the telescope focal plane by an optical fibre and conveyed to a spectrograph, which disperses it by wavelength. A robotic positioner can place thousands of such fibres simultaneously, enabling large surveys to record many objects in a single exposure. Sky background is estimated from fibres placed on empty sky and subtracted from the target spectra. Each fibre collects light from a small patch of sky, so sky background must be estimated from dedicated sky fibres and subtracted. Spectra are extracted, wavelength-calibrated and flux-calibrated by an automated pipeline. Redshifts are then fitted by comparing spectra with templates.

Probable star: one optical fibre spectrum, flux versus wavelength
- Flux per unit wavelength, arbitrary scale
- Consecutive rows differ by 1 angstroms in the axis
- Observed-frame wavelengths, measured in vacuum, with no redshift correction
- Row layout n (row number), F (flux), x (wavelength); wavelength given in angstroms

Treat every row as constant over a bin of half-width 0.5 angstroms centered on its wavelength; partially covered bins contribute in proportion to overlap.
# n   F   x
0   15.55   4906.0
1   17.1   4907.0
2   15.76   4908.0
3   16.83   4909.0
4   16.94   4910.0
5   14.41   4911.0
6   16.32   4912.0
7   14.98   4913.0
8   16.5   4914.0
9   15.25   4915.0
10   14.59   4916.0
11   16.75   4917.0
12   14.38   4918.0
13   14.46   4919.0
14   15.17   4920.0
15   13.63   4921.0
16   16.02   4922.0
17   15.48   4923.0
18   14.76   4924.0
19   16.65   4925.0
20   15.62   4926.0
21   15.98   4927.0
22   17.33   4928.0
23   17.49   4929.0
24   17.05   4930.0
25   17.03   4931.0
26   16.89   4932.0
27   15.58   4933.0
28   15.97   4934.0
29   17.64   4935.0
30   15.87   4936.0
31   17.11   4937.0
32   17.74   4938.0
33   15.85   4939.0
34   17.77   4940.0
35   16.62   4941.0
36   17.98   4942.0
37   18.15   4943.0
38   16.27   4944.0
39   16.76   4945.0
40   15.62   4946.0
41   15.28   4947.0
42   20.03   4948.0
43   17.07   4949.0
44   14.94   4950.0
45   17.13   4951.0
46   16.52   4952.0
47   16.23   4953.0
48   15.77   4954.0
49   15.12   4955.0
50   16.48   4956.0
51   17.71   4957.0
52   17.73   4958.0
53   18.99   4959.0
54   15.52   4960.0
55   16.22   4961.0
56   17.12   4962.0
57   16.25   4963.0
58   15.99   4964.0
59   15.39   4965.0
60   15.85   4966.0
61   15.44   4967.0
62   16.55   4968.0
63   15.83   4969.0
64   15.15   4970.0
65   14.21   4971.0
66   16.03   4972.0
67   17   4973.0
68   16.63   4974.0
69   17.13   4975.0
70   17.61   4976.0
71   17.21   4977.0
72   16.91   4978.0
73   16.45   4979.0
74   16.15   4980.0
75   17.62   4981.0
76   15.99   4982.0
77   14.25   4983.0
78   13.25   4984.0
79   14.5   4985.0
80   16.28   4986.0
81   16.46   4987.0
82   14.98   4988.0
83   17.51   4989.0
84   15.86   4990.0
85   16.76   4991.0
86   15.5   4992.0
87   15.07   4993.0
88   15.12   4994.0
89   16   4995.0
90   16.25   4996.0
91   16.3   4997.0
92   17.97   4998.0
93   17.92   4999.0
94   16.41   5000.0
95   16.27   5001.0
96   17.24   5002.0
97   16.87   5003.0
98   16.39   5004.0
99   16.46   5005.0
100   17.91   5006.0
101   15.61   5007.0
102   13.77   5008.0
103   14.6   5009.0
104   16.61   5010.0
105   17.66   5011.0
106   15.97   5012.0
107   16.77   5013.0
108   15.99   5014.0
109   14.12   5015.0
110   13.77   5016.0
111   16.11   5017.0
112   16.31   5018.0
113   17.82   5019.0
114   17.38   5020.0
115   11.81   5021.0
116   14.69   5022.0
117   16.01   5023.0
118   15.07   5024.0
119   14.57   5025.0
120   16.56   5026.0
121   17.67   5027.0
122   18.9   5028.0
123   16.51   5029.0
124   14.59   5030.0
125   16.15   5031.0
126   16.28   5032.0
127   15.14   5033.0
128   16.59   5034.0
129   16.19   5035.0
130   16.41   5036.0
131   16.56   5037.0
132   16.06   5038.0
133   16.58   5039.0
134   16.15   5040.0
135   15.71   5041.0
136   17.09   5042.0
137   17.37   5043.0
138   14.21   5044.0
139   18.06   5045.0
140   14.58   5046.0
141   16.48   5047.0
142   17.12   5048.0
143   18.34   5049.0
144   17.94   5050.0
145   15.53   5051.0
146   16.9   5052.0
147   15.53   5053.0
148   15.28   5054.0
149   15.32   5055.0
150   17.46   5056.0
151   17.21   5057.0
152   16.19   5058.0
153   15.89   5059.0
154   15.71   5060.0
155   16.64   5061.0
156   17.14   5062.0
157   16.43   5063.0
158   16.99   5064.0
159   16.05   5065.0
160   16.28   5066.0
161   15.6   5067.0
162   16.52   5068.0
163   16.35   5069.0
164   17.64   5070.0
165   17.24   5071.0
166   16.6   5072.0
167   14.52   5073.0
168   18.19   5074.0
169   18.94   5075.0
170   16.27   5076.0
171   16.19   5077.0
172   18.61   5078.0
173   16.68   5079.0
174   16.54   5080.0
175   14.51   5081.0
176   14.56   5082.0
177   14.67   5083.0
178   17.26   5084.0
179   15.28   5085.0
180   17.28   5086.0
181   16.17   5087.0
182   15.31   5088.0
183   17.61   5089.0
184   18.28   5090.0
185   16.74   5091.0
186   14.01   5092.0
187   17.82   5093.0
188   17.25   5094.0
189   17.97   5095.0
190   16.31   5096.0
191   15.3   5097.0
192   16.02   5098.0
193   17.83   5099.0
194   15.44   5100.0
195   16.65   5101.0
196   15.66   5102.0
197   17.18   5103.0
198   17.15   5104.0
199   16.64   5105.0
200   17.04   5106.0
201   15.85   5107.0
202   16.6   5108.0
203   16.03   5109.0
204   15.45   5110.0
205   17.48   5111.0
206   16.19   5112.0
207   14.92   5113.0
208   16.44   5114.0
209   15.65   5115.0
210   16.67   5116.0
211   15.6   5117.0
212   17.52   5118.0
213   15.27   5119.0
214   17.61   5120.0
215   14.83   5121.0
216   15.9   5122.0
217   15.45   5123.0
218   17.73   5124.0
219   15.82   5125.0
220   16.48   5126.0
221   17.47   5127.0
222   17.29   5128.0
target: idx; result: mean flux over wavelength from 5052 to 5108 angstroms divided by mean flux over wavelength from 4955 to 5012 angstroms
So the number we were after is 1.0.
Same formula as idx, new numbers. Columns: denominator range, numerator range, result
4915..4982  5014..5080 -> 1.00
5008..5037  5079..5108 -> 1.03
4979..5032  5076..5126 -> 1.02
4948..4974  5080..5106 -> 1.00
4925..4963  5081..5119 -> 0.98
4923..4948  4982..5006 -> 0.97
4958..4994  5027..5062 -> 1.02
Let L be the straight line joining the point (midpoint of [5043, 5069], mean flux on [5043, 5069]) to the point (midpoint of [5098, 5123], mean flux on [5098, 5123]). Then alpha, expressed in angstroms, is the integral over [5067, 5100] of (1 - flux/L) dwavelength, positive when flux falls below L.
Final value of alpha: -0.41 angstroms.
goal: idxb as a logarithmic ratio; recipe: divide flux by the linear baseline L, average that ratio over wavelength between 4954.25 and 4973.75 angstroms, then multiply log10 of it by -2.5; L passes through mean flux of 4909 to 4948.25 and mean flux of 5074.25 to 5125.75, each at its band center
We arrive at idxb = 0.002 mag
